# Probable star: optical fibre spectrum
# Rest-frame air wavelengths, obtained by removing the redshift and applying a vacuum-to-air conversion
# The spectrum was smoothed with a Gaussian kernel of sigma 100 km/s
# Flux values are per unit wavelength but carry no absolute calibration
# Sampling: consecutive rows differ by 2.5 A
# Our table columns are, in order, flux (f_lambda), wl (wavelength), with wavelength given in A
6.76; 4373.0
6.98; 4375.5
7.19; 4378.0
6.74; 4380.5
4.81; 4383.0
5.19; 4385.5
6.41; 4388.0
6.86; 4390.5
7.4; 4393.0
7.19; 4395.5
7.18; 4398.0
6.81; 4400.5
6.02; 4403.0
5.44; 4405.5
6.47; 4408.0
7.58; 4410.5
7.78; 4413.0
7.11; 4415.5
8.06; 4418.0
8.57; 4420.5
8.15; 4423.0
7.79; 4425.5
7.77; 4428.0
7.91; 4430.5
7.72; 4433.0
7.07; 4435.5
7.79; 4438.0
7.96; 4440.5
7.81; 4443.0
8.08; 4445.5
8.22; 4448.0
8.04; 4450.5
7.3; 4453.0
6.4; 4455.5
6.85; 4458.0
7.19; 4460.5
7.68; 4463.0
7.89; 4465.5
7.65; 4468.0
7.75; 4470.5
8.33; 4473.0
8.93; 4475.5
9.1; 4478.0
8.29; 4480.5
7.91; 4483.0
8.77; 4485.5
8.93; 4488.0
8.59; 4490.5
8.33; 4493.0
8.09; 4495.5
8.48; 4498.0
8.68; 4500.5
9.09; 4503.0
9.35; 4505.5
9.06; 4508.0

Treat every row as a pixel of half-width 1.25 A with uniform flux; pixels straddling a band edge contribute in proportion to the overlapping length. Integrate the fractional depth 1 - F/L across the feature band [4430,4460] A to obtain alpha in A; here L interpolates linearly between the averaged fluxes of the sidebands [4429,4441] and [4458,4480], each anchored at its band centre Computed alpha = 0.7 A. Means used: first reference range 7.67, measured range 7.58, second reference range 8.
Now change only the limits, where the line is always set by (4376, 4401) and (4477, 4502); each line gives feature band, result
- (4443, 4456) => 0.1 A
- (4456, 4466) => 0.9 A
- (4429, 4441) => -0.3 A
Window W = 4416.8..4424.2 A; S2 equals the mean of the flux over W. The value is 8.26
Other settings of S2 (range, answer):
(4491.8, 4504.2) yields 8.53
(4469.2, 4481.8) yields 8.47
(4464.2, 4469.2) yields 7.77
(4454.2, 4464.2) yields 7.03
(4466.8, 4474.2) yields 7.91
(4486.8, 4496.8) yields 8.48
